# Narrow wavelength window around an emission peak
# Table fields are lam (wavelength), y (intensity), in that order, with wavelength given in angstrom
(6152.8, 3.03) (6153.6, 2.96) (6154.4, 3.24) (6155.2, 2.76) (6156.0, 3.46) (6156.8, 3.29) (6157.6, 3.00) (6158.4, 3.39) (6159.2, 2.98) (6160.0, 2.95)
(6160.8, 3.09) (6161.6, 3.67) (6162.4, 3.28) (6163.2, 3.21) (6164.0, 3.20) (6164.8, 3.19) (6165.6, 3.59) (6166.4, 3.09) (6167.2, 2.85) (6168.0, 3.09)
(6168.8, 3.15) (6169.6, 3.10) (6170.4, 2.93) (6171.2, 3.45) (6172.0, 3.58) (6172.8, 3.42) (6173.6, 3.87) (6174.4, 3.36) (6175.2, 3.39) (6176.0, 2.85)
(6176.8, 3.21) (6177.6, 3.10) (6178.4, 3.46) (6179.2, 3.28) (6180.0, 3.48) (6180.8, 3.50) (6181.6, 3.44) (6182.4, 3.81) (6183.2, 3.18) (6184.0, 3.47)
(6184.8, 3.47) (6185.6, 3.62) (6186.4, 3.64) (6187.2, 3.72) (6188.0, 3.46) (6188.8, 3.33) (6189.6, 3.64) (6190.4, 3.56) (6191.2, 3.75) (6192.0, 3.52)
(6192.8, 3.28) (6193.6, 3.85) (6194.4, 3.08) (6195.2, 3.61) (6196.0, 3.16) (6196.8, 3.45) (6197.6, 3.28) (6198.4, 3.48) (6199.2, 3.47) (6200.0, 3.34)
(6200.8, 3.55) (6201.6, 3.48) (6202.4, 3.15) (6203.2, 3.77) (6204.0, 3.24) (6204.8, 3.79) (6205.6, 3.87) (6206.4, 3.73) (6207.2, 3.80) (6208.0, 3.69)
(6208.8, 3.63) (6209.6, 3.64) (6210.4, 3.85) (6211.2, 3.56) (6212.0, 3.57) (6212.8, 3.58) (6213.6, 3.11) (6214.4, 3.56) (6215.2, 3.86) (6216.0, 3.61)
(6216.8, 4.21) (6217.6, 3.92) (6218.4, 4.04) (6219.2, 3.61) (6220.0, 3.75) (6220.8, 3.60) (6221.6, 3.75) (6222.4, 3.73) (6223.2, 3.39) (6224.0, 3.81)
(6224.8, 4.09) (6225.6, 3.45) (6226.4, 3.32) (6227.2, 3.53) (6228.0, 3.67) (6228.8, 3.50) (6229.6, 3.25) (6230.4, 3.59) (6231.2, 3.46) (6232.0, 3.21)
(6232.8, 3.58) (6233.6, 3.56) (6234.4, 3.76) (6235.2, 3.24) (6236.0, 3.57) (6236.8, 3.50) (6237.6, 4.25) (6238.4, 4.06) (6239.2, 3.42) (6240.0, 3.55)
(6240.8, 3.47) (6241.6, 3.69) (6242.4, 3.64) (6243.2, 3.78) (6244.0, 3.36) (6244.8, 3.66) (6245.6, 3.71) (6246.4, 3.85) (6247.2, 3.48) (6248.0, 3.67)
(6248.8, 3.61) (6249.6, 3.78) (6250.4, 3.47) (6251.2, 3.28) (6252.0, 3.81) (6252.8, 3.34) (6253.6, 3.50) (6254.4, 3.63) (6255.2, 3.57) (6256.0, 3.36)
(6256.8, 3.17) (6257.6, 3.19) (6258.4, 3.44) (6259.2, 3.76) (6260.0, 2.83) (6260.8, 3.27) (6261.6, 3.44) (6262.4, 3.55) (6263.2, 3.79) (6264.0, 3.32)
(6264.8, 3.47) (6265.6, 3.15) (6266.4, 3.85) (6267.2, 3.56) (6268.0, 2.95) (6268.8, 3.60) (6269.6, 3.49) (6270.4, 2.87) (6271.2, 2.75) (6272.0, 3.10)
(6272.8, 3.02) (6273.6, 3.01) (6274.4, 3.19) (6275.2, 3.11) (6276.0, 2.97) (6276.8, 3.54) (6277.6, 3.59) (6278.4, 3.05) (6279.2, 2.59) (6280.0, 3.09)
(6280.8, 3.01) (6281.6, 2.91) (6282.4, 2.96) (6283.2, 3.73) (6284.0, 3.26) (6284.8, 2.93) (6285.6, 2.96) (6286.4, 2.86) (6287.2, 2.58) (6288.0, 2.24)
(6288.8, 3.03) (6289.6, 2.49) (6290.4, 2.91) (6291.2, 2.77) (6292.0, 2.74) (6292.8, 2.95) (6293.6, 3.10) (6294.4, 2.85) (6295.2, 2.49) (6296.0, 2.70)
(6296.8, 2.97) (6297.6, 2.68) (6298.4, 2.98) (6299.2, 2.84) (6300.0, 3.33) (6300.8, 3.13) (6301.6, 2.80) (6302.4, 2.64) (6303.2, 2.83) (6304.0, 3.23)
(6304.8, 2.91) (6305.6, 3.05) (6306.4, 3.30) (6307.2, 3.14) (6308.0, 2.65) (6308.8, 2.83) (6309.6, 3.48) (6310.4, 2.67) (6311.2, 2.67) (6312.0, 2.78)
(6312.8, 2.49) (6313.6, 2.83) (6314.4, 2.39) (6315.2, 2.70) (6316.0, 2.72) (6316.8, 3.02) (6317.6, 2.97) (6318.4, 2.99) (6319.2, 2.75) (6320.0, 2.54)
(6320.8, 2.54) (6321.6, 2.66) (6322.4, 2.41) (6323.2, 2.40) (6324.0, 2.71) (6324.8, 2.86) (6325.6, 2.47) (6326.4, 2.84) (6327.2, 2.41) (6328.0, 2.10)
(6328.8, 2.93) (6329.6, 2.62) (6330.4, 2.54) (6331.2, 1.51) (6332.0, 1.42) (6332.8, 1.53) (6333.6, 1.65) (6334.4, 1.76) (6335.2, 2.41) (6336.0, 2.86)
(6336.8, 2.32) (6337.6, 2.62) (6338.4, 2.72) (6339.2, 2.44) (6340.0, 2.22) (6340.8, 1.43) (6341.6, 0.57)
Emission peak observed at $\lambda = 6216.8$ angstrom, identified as C III] 1909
